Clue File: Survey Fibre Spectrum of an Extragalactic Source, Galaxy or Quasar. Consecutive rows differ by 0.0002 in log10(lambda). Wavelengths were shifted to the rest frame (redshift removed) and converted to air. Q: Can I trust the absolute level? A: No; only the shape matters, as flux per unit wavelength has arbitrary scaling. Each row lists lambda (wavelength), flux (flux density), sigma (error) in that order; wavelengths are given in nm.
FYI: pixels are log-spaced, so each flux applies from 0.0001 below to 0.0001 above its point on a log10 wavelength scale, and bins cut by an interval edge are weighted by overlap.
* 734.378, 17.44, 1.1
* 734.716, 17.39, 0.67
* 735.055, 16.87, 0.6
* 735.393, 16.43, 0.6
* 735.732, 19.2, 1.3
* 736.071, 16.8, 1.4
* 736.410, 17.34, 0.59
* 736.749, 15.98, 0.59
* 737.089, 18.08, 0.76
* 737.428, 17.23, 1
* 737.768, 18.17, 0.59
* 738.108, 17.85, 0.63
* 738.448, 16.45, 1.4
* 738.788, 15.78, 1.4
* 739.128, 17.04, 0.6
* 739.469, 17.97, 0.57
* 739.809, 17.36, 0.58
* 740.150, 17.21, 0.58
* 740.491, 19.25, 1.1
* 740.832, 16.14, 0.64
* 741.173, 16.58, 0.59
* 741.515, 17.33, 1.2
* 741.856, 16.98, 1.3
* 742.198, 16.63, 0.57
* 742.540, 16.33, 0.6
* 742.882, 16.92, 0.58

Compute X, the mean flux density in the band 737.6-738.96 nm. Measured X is 17.1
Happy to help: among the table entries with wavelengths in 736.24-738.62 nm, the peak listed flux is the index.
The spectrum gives 18.17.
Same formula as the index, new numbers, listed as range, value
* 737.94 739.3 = 17.85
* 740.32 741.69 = 19.25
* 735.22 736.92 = 19.2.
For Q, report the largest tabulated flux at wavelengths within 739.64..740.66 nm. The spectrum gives 19.25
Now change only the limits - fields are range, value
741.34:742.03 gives 17.33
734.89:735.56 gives 16.87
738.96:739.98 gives 17.97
